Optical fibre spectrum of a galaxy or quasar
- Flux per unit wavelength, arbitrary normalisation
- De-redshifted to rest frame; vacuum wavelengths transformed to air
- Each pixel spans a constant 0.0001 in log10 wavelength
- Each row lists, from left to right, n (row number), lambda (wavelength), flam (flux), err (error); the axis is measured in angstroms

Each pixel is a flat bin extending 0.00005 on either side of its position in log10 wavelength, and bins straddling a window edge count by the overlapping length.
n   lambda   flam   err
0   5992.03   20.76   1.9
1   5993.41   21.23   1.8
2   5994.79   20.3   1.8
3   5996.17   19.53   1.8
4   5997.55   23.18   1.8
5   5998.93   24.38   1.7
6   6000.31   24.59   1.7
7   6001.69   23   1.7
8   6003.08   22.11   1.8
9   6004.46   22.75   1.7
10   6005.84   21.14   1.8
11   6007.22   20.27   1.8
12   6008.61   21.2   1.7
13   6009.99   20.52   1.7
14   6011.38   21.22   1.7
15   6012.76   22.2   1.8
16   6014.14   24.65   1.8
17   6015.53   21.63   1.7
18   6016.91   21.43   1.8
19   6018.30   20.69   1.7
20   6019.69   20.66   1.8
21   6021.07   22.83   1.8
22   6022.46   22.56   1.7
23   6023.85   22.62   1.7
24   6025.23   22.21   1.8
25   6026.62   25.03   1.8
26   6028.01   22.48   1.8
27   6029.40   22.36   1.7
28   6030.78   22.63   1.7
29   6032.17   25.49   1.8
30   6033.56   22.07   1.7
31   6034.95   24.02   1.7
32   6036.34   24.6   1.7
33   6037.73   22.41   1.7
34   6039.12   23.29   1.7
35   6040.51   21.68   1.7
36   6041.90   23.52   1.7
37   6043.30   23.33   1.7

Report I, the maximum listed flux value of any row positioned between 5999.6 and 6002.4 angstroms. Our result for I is 24.59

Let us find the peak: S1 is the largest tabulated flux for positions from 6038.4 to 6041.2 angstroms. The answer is 23.29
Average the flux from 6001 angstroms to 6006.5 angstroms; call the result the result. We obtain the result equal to 22.2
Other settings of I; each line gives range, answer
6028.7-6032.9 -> 25.49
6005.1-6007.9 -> 21.14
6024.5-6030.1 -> 25.03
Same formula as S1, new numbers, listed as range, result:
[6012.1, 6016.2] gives 24.65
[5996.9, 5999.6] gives 24.38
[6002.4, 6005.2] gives 22.75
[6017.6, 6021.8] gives 22.83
